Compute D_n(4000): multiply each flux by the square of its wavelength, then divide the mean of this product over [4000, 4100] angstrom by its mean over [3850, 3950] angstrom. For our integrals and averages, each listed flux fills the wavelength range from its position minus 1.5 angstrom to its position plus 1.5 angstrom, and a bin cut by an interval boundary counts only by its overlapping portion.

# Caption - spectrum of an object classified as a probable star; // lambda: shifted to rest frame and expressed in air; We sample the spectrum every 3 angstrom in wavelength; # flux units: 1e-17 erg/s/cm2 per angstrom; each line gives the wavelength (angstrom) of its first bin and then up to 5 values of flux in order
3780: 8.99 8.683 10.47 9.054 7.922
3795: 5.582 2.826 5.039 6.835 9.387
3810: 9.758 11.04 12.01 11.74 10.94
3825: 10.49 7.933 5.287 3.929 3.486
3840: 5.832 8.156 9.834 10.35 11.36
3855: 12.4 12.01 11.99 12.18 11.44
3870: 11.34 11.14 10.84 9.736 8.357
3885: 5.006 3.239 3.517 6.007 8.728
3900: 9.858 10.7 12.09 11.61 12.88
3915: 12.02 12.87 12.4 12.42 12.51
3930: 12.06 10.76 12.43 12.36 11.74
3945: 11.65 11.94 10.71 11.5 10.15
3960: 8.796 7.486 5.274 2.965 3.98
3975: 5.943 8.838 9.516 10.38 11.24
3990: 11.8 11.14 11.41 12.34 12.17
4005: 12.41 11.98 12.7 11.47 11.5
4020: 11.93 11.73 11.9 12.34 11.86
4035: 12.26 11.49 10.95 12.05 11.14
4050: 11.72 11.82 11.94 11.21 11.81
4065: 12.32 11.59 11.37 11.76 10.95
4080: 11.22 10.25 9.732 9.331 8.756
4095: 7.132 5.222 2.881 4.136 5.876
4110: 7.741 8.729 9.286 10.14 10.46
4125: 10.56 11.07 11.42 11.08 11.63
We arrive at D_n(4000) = 1.1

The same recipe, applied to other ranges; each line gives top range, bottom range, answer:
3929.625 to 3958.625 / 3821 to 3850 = 1.62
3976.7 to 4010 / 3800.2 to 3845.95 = 1.49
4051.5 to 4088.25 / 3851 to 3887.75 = 1.20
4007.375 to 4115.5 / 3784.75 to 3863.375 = 1.33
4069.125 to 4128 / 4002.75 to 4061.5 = 0.77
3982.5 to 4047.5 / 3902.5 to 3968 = 1.10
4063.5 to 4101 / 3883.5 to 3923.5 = 1.13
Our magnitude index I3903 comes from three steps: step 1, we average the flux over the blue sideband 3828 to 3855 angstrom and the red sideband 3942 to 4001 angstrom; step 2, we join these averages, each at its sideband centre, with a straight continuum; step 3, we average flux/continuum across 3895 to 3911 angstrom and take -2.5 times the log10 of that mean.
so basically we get -0.24 mag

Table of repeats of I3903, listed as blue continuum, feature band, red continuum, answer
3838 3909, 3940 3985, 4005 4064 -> 0.218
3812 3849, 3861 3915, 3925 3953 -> 0.078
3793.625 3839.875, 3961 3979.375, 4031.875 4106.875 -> 0.493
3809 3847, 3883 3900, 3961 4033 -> 0.492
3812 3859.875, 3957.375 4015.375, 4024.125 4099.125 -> 0.086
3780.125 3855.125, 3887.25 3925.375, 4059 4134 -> -0.151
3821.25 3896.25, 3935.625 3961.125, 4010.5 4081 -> -0.116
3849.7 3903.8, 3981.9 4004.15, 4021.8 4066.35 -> -0.040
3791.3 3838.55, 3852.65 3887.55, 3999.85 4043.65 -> -0.177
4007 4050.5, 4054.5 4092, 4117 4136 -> 0.030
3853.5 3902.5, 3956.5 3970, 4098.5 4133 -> 0.290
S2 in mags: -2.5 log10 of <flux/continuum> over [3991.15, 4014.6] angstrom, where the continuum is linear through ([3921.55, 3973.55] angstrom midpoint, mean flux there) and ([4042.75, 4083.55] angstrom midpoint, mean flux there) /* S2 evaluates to -0.12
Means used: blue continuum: 9.97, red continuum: 11.5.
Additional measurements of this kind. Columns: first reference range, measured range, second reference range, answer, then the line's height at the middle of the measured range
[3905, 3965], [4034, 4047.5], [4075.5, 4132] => -0.193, 9.7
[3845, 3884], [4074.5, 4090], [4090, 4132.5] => -0.228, 8.45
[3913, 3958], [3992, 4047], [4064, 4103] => -0.141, 10.4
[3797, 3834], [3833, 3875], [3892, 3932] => -0.015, 9.55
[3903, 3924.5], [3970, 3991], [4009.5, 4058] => 0.359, 12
